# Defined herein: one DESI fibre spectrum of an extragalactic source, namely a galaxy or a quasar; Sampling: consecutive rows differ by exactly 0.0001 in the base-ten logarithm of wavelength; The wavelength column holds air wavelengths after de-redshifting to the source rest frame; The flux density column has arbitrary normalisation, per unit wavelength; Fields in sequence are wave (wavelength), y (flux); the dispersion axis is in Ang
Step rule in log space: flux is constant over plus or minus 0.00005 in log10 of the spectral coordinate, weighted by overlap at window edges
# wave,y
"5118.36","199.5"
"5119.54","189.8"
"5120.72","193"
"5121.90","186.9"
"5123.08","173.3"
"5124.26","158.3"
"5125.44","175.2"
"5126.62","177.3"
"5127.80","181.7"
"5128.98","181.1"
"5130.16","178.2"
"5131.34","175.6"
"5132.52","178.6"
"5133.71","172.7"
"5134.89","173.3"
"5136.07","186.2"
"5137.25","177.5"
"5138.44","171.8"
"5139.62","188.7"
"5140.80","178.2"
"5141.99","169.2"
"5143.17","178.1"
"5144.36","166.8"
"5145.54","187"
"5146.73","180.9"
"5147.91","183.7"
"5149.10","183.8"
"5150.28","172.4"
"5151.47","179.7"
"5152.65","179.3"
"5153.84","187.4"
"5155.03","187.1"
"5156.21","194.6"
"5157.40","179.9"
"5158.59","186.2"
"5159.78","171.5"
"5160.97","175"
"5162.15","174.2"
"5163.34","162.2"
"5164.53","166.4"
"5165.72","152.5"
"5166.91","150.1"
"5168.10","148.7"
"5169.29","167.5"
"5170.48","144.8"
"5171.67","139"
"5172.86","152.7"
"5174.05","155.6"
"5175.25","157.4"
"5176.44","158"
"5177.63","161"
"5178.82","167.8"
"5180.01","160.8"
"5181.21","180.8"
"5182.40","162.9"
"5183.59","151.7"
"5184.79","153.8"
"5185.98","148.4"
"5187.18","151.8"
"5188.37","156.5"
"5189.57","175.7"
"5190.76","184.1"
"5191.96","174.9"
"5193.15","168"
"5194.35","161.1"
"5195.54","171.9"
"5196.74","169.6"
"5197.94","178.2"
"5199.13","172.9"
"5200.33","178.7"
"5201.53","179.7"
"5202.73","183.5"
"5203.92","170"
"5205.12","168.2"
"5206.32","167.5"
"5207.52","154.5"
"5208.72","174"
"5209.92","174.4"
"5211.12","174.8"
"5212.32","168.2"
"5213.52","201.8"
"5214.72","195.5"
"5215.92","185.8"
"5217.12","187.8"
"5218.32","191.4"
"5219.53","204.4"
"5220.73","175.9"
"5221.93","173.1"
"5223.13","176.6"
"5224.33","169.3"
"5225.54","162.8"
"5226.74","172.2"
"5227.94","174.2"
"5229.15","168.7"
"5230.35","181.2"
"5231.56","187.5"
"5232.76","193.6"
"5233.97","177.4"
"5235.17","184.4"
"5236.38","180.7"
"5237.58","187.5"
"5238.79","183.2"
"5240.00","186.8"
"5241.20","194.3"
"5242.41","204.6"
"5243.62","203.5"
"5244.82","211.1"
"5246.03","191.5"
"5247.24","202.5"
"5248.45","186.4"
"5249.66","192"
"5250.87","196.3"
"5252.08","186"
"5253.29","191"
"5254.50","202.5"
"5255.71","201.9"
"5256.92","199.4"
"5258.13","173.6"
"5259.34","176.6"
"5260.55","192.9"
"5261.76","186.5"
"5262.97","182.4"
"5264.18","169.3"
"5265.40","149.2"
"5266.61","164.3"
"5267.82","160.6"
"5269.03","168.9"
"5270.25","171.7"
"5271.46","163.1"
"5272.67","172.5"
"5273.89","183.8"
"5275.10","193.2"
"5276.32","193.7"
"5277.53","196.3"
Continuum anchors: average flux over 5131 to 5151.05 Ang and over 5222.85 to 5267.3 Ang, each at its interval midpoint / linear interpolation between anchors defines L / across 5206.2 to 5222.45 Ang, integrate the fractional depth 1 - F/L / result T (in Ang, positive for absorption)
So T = 0.16 Ang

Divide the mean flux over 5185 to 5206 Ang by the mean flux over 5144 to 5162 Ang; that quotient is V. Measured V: 0.9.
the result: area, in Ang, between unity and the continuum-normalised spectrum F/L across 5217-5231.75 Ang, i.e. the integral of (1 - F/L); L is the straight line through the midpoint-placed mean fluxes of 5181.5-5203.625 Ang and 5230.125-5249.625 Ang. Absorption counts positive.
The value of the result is 0.4 Ang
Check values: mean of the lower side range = 168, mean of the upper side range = 191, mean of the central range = 178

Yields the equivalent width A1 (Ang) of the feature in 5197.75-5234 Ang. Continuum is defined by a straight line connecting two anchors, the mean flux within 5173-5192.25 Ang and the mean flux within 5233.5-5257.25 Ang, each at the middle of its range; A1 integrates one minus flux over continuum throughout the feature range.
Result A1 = 0.1 Ang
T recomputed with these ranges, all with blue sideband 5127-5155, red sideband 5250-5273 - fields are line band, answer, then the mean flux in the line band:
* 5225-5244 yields -0.45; 184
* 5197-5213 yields 0.59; 173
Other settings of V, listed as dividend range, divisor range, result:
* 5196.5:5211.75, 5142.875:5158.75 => 0.95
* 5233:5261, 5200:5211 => 1.11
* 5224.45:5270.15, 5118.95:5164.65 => 1.03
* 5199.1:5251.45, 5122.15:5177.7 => 1.06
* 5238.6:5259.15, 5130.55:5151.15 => 1.09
